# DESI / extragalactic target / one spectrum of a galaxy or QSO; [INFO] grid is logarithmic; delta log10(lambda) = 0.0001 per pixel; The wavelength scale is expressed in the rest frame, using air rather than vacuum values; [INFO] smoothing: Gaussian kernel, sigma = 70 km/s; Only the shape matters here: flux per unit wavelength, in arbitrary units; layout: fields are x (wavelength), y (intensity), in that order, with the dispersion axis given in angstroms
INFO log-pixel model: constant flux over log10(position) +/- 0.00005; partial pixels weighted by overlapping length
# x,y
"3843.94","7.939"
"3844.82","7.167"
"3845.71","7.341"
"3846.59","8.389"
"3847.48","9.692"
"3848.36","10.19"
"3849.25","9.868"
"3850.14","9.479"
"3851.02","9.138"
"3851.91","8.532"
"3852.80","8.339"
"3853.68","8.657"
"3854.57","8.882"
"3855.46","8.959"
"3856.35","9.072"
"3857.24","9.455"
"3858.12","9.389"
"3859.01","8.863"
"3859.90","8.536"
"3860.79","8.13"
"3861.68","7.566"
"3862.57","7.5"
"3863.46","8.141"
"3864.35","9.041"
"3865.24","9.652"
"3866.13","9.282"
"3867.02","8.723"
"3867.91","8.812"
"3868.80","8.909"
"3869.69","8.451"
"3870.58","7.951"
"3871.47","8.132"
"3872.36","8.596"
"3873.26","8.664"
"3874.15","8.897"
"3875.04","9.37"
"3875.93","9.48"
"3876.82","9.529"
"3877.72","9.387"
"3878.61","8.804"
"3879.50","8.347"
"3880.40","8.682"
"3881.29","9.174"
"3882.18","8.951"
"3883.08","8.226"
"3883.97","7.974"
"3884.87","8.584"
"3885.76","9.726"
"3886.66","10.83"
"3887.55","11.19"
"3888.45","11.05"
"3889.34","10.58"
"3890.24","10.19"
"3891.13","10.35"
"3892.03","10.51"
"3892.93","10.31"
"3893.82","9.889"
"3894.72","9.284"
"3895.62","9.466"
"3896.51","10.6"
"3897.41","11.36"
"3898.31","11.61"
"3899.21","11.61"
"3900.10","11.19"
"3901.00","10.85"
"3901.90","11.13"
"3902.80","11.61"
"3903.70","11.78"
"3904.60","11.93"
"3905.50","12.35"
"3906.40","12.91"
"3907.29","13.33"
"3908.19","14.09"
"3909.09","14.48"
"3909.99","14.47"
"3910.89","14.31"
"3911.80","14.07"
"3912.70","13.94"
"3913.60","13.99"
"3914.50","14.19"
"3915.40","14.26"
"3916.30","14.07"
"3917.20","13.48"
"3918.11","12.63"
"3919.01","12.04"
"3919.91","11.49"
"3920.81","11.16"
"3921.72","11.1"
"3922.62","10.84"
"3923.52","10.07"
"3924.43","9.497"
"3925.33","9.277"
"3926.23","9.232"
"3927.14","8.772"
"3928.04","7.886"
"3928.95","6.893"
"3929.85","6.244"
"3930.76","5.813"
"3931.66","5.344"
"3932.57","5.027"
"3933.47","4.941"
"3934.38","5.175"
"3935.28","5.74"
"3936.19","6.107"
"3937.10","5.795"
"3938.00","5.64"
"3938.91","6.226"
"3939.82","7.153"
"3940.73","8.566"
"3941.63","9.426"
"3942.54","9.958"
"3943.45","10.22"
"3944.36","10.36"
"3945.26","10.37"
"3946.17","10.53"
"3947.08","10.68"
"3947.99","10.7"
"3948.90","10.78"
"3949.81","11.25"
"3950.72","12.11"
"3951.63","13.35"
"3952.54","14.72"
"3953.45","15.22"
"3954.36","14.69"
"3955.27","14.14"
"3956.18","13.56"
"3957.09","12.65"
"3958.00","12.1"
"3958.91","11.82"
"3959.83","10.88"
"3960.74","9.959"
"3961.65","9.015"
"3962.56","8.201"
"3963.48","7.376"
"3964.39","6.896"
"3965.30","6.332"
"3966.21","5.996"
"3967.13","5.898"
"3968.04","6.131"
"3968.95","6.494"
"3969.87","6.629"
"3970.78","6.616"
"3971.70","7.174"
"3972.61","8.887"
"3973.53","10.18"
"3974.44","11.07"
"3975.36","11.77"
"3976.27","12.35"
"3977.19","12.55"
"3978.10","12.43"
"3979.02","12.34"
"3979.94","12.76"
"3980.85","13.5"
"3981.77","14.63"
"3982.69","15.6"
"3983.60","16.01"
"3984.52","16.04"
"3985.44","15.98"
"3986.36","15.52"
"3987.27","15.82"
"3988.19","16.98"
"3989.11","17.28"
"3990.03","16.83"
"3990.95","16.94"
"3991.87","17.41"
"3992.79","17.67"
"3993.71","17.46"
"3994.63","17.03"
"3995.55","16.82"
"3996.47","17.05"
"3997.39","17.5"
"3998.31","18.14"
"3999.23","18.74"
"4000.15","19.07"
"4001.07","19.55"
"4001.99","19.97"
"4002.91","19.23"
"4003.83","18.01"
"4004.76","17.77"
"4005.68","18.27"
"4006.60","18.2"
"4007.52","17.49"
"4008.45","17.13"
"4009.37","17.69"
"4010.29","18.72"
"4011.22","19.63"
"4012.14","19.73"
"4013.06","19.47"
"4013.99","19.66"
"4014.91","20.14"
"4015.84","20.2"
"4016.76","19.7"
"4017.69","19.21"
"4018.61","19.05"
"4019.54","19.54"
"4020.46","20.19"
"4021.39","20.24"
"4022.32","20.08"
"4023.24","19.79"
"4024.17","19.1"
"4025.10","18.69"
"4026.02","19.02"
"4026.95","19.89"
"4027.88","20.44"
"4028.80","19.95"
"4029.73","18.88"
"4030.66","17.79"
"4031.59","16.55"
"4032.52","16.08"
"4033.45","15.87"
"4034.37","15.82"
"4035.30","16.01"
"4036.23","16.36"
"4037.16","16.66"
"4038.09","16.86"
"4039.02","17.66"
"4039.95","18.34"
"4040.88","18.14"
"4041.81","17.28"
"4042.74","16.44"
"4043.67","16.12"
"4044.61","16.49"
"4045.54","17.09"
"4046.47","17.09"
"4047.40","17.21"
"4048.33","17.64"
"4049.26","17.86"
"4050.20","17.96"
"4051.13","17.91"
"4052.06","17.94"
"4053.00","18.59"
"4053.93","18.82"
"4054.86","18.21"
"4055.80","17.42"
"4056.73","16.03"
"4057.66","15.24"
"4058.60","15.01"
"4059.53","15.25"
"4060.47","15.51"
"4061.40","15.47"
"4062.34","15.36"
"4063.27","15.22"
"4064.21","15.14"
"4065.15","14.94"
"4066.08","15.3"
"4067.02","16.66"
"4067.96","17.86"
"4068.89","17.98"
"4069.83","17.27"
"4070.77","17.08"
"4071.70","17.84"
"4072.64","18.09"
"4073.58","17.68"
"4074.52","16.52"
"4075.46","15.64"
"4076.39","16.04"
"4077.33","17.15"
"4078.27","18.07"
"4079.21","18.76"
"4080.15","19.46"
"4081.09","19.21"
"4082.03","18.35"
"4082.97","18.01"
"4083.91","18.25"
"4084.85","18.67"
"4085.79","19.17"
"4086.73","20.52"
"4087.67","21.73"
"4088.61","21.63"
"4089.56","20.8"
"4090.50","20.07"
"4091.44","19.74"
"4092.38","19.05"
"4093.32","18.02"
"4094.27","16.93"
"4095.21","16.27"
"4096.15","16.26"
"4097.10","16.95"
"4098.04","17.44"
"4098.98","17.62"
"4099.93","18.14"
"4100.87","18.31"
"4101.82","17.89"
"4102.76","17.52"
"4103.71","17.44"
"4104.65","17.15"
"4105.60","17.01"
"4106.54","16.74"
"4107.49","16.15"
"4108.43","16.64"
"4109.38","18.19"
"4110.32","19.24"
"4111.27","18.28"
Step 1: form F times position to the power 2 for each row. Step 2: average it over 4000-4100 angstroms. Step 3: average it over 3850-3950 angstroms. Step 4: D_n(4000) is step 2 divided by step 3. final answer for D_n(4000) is 2.0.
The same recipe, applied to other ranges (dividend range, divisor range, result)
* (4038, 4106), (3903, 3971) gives 1.85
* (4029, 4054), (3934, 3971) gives 1.91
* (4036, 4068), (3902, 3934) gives 1.62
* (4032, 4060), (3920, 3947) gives 2.21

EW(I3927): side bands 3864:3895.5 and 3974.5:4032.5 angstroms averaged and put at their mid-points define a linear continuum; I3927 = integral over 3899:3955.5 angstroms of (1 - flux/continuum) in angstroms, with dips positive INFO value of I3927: 7.6 angstroms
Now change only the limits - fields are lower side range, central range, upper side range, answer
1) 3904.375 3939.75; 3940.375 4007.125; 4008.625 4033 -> 8.7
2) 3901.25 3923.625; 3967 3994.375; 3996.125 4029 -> 6.7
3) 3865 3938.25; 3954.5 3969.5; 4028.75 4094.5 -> 4.1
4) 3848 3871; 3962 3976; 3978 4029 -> 7.1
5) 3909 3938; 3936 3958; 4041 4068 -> 1.1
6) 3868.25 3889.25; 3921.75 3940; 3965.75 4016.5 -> 7.2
